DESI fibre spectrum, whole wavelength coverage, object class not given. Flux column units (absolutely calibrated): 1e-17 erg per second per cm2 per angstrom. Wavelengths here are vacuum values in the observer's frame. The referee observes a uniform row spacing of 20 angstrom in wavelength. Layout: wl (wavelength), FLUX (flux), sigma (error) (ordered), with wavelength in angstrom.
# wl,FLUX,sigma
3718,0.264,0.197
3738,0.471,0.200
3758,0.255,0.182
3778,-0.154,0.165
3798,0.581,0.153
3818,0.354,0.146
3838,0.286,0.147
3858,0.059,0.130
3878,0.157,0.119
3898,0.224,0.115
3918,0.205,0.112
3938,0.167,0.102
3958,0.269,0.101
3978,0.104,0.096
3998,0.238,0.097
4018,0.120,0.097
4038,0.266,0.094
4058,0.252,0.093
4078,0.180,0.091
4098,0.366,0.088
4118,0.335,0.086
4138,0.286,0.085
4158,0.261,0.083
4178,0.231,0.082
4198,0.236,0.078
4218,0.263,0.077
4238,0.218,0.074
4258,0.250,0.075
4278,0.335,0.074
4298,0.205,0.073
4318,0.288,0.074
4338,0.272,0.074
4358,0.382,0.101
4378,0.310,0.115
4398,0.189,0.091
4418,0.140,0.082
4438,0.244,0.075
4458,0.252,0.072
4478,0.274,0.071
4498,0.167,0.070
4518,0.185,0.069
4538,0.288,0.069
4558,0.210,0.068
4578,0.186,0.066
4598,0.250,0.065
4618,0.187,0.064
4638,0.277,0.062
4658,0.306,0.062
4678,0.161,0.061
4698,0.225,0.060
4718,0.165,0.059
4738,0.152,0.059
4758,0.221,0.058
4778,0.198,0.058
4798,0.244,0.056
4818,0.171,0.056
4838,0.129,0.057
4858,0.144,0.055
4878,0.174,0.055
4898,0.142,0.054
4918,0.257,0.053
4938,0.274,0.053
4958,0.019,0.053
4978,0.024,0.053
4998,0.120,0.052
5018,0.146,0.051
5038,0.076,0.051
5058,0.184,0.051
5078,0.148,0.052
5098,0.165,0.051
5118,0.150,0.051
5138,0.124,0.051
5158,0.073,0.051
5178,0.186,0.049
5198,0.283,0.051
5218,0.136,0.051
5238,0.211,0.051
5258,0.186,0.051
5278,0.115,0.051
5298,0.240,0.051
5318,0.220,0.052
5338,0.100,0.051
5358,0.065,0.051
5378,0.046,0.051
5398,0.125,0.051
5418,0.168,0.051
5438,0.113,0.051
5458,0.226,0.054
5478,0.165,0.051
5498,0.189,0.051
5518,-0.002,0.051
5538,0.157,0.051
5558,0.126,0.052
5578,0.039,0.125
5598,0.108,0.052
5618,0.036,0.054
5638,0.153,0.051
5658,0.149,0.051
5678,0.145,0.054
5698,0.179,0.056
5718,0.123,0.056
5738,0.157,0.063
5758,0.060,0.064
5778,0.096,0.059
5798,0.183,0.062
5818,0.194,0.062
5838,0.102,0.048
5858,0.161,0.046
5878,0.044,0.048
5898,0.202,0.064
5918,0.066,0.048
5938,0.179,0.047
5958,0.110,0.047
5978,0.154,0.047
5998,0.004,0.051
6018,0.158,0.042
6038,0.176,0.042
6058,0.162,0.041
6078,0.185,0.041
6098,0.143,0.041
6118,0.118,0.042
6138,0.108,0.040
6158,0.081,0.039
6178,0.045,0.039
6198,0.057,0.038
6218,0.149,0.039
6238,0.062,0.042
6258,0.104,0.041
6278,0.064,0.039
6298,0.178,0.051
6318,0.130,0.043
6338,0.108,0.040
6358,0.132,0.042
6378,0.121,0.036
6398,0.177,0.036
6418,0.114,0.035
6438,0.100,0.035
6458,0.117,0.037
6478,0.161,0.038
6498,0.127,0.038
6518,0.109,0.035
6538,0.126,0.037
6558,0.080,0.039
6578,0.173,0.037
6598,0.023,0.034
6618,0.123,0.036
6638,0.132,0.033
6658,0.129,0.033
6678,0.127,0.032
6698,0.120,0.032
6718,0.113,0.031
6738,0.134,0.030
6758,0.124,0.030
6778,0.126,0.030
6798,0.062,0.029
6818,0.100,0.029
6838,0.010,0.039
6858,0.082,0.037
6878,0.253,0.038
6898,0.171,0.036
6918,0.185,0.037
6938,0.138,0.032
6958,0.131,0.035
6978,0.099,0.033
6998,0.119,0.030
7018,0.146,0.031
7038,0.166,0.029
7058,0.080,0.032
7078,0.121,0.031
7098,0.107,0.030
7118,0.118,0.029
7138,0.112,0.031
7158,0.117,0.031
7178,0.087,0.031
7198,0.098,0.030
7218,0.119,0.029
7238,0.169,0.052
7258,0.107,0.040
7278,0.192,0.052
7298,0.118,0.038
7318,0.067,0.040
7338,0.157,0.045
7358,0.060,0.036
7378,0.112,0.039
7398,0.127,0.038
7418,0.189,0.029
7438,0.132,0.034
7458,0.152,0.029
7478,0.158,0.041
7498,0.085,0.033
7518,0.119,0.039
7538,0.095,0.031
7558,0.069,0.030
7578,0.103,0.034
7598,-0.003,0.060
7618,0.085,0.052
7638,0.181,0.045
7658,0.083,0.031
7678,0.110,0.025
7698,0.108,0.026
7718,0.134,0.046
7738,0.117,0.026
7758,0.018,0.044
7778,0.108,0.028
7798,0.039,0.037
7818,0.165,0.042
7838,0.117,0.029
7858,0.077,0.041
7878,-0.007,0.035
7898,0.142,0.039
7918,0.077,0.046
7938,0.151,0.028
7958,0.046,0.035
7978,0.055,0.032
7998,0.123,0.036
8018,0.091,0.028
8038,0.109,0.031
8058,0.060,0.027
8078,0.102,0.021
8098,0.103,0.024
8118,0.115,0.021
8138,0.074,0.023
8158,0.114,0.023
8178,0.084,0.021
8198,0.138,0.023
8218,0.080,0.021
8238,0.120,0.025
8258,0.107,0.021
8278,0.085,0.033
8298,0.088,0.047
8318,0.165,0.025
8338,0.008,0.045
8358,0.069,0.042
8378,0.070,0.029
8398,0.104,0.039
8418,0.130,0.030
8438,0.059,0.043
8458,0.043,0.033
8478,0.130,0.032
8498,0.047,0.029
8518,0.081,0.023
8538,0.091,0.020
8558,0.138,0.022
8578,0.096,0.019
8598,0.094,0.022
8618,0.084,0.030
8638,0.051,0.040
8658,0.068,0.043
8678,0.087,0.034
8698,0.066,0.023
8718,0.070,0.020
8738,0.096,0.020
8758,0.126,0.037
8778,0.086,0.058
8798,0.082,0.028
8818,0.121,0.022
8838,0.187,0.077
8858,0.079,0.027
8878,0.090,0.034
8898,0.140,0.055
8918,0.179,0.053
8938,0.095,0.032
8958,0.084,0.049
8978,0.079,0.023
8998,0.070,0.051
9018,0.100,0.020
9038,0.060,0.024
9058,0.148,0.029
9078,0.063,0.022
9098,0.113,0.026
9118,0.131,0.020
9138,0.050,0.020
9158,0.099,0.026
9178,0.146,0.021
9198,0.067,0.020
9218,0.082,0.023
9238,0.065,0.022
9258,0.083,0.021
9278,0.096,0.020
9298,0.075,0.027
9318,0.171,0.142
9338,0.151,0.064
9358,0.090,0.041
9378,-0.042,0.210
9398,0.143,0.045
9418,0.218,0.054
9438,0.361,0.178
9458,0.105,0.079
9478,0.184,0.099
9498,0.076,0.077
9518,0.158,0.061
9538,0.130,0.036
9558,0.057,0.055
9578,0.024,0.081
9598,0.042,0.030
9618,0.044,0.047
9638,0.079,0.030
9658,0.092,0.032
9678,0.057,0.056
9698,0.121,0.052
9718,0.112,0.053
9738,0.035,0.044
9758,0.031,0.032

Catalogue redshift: 1.63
